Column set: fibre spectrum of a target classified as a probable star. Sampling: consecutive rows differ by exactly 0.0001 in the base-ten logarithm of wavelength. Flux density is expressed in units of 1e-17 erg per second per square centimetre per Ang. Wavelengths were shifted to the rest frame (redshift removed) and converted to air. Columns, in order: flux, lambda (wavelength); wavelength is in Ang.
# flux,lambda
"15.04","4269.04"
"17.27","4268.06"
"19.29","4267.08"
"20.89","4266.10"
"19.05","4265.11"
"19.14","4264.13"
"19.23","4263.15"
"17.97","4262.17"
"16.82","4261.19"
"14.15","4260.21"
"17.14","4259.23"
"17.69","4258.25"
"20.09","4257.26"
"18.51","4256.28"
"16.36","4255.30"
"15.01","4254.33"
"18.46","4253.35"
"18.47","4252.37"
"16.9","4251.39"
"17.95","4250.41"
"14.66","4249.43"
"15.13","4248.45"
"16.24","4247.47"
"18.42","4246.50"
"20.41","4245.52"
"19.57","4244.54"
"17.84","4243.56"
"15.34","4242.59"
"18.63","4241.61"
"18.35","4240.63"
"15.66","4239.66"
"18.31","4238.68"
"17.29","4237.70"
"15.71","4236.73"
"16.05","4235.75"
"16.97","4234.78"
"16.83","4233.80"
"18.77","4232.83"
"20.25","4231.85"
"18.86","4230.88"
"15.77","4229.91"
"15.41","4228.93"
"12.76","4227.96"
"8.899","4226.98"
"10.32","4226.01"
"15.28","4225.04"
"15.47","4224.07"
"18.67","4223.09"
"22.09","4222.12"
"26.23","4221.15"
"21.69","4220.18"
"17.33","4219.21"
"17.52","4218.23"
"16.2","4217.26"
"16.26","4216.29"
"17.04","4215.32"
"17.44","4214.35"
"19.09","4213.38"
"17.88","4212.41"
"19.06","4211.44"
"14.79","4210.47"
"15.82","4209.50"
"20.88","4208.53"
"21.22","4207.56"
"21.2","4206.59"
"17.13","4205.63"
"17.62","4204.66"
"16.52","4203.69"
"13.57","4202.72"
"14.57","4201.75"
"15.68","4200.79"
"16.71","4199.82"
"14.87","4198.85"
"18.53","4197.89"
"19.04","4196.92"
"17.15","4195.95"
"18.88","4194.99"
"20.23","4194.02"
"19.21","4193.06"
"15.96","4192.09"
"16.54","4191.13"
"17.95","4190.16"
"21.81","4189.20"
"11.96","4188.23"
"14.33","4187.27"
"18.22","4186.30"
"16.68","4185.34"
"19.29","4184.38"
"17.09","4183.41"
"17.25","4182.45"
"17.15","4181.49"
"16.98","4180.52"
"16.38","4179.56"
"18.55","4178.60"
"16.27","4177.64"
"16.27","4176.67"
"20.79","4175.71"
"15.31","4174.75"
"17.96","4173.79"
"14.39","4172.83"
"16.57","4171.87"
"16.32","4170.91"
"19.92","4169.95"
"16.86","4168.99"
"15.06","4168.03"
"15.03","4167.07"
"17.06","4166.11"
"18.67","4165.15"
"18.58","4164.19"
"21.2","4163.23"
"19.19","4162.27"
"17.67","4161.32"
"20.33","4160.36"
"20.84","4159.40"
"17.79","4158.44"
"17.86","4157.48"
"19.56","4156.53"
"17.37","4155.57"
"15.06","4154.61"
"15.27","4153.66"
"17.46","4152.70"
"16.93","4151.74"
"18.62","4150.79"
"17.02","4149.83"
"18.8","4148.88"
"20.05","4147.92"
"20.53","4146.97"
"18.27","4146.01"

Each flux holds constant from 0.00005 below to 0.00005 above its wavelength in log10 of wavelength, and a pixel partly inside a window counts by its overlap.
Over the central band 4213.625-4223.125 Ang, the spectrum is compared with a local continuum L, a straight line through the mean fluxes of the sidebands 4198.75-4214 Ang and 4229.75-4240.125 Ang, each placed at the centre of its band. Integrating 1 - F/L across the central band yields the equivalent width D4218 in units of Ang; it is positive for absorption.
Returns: -0.9 Ang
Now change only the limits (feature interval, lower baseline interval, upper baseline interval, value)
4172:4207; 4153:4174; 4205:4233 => 0.90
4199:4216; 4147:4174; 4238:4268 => 0.38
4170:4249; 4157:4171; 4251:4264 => 2.59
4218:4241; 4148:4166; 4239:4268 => 0.96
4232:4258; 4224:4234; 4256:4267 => -1.07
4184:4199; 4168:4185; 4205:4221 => 0.06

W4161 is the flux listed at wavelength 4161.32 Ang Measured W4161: 17.67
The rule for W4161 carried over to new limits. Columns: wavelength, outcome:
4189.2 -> 21.81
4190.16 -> 17.95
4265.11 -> 19.05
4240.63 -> 18.35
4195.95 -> 17.15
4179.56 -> 16.38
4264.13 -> 19.14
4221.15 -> 26.23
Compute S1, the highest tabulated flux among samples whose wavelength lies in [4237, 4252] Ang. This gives 20.41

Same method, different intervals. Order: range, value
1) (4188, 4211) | 21.81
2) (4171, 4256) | 26.23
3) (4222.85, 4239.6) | 20.25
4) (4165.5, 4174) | 19.92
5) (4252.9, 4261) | 20.09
